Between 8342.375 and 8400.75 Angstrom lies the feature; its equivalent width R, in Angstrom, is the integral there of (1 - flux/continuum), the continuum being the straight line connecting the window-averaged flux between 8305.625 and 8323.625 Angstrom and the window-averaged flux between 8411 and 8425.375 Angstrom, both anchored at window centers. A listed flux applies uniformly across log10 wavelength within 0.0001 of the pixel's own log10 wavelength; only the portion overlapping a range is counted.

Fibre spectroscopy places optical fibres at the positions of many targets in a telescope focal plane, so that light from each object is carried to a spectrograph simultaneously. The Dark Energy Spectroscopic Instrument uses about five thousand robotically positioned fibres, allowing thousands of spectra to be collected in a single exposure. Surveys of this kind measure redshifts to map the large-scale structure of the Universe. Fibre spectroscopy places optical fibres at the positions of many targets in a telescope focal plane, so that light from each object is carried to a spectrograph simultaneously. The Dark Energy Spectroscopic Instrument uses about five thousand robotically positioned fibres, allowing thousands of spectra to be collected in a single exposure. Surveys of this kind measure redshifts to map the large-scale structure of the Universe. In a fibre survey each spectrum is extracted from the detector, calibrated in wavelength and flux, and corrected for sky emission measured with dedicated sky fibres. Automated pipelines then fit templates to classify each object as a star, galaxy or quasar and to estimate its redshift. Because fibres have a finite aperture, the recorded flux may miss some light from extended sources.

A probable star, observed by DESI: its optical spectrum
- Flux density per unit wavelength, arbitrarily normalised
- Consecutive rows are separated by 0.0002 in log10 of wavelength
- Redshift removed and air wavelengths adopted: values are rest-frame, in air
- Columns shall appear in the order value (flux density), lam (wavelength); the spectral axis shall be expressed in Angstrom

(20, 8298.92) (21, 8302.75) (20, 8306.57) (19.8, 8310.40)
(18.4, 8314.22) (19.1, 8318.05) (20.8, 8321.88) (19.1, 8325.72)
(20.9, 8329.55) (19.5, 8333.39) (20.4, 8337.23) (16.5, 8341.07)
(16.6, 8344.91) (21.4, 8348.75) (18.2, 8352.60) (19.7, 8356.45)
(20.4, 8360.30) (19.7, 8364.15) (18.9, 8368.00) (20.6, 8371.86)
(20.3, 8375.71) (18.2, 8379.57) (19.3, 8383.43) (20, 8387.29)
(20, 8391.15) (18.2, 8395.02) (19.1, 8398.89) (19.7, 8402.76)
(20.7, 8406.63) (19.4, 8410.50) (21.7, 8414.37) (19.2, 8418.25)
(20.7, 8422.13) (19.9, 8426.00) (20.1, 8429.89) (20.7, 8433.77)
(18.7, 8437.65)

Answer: 2.0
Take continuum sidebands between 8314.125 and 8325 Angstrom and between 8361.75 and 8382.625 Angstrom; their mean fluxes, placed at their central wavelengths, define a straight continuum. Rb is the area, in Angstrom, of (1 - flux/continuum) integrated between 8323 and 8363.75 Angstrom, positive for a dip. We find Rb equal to 0.5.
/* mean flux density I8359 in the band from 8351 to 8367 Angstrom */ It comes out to 19.5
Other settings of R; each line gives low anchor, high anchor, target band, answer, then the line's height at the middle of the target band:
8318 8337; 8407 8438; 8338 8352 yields 1.17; 20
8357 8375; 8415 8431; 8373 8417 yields 0.68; 20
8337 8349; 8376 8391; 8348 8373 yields -1.44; 18.7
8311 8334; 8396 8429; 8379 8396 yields 0.54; 19.9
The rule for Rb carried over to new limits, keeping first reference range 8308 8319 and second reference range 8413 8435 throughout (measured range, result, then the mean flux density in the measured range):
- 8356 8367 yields -0.1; 19.9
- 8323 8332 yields -0.3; 20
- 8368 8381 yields 0.1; 19.6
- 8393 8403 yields 0.6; 18.9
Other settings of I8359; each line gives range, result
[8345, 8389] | 19.6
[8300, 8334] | 19.9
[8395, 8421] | 19.9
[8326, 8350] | 19.2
